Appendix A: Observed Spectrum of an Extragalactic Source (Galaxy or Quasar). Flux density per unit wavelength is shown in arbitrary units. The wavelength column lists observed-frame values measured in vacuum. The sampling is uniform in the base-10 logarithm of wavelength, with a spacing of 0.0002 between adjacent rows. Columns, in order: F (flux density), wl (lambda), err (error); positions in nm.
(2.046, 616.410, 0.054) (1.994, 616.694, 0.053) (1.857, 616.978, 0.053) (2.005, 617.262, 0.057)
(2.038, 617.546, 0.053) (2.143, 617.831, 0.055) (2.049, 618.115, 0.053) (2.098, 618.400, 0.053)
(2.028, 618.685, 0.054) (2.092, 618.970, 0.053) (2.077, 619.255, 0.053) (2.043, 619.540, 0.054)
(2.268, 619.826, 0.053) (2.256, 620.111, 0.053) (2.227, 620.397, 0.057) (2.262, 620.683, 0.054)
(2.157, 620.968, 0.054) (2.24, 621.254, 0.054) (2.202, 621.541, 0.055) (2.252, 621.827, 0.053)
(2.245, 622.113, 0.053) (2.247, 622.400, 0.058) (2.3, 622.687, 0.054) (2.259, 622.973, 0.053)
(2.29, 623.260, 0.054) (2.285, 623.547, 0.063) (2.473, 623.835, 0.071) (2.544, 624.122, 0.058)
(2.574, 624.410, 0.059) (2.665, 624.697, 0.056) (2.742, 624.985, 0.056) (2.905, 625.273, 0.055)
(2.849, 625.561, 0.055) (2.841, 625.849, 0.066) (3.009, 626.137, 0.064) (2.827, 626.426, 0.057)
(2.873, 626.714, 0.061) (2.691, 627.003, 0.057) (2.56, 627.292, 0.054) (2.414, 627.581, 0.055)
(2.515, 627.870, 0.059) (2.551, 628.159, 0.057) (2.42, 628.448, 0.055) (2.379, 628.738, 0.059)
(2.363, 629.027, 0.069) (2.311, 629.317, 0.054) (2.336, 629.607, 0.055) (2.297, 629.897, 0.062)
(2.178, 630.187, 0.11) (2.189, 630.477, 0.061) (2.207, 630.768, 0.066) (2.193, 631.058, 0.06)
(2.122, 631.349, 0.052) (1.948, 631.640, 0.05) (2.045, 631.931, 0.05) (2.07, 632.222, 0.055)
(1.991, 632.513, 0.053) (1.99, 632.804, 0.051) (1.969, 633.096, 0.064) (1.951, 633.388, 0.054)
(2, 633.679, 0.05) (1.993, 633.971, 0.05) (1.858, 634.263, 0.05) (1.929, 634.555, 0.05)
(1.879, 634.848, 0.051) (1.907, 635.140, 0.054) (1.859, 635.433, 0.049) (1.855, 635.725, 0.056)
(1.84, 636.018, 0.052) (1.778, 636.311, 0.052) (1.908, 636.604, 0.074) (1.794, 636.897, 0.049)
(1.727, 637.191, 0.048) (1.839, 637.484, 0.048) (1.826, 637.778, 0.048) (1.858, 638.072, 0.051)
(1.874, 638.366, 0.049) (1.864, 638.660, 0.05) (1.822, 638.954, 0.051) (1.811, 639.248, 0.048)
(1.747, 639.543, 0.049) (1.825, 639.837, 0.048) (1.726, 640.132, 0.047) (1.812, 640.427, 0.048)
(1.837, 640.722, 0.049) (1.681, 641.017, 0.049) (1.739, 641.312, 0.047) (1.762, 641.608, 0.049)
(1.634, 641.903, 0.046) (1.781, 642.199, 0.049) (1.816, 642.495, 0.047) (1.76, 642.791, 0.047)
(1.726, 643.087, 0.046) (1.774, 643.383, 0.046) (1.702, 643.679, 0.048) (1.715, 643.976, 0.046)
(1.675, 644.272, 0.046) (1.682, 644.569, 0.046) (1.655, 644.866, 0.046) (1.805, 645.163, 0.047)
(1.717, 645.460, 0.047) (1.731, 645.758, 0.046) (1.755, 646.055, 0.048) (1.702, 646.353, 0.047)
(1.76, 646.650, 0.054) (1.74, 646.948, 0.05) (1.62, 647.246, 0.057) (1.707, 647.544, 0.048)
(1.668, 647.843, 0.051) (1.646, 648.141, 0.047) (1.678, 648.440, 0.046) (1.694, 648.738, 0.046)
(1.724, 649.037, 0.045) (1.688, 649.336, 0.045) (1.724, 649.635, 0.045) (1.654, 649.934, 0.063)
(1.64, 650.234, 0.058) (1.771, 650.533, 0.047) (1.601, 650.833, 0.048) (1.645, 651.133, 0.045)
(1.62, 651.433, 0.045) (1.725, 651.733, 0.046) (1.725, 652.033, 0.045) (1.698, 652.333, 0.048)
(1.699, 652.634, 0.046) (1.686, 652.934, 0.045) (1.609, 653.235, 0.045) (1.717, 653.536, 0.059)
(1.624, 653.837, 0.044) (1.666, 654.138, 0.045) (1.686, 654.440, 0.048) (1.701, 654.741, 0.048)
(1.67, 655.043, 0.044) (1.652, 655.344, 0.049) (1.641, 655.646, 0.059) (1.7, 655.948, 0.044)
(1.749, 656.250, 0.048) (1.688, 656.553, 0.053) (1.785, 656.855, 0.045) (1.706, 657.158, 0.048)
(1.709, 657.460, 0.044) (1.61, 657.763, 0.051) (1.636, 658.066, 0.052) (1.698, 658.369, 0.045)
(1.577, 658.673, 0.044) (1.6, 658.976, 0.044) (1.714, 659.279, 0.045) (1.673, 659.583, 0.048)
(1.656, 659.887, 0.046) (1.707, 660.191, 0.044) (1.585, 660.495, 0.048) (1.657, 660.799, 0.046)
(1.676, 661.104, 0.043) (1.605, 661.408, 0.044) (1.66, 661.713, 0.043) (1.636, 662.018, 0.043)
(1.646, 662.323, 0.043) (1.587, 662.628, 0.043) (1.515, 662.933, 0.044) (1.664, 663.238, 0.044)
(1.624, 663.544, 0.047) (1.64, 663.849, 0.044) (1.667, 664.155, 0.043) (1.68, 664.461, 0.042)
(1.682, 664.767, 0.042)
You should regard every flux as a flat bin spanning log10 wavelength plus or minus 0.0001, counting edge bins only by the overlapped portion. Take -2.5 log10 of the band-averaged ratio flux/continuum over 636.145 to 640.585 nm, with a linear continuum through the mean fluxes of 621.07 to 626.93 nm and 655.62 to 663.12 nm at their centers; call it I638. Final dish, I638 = 0.20 mag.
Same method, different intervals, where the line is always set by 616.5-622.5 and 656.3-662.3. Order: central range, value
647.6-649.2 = 0.07 mag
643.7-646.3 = 0.07 mag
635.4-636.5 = 0.06 mag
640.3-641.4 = 0.07 mag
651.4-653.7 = 0.03 mag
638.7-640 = 0.05 mag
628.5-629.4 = -0.17 mag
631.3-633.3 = -0.02 mag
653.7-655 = 0.03 mag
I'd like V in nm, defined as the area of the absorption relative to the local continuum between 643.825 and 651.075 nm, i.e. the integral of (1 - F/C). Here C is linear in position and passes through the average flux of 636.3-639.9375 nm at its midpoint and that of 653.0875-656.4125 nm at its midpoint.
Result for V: 0.17 nm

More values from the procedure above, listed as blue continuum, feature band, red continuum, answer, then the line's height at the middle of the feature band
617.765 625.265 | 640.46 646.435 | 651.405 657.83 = 0.487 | 1.89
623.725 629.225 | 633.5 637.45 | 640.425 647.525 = 0.548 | 2.17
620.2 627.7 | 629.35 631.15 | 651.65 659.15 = 0.072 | 2.33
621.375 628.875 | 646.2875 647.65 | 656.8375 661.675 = 0.185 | 1.97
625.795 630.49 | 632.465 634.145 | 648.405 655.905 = 0.257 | 2.34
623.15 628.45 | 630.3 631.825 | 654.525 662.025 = 0.217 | 2.48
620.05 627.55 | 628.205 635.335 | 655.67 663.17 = 0.617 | 2.31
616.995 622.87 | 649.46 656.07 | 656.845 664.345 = 0.263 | 1.74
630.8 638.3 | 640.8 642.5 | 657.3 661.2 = 0.107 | 1.85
